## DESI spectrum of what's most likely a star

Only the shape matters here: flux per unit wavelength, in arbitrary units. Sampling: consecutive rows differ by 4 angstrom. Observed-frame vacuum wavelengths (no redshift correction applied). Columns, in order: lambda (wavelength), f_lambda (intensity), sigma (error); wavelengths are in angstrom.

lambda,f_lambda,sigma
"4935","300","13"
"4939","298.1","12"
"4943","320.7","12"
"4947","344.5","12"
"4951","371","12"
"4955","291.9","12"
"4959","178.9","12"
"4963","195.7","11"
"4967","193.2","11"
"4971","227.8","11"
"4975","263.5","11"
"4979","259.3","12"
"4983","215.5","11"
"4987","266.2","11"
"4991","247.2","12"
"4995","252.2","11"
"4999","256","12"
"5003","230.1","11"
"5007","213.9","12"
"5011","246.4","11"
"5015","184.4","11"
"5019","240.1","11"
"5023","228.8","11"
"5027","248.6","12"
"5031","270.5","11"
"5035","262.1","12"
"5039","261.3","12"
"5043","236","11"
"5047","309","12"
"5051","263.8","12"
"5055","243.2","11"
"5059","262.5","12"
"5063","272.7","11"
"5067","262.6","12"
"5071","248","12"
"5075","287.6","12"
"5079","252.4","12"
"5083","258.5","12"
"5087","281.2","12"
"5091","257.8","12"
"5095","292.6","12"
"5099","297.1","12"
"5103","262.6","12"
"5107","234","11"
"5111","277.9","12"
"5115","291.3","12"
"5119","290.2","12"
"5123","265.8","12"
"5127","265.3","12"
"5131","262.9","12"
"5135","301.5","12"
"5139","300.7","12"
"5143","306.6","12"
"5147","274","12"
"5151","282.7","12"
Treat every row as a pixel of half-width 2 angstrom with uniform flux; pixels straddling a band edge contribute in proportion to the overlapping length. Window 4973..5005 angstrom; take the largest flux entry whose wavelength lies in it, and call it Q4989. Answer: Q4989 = 266.2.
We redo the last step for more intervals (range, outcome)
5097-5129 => 297.1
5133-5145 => 306.6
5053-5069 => 272.7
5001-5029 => 248.6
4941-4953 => 371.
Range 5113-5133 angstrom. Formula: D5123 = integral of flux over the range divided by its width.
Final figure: 275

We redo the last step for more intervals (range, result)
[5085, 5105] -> 278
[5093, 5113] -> 273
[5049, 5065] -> 261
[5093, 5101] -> 295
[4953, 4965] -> 222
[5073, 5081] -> 270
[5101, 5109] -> 248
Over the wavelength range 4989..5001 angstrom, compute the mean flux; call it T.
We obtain 252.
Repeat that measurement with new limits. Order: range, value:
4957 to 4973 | 199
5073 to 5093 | 268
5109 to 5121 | 286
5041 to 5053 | 270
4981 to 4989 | 241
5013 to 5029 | 225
